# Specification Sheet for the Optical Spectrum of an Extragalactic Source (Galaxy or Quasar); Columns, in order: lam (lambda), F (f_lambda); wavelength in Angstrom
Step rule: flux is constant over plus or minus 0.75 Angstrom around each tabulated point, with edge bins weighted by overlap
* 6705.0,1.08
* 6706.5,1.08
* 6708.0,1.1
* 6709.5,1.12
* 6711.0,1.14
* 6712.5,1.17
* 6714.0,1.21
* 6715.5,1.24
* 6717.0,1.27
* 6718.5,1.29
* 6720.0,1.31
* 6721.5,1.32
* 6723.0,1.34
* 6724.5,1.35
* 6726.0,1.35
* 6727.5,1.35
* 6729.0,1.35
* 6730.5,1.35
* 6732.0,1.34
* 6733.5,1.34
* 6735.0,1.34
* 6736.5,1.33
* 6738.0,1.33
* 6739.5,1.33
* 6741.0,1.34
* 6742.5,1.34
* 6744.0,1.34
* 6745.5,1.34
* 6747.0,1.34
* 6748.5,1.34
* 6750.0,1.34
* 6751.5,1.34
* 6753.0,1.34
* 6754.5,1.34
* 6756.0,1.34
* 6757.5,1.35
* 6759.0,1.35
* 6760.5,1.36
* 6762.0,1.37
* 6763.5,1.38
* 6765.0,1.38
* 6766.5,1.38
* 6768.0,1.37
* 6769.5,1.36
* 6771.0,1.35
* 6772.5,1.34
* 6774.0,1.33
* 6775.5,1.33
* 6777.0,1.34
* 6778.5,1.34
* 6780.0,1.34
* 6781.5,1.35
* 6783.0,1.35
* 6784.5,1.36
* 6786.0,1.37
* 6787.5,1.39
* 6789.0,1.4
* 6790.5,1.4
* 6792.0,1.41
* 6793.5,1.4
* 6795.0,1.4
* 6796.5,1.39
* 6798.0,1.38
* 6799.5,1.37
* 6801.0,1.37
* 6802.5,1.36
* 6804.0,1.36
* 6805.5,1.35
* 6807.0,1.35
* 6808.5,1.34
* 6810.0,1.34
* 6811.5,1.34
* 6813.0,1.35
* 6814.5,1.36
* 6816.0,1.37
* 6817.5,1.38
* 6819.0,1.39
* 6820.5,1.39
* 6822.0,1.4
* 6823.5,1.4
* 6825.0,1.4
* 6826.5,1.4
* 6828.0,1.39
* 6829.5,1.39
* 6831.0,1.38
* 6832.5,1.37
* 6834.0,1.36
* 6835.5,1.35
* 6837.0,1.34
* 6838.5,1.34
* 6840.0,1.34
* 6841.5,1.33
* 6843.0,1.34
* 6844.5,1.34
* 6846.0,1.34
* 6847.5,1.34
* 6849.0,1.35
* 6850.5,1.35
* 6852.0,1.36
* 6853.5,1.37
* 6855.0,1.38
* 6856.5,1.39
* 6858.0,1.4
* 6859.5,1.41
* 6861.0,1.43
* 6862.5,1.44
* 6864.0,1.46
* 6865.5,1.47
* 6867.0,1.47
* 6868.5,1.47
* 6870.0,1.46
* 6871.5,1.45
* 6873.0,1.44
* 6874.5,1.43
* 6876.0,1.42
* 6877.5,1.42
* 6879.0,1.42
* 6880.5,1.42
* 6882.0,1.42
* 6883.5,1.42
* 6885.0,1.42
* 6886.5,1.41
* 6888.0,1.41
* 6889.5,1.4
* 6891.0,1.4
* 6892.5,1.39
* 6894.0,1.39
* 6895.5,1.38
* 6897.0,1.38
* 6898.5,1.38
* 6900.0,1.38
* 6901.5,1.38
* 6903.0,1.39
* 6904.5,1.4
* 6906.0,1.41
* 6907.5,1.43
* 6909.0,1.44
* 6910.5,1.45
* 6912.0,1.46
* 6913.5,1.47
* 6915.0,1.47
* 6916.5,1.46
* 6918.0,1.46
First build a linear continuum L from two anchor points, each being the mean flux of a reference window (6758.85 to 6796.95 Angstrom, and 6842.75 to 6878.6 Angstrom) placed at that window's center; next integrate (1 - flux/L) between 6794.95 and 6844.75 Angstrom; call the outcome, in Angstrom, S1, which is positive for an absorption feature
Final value 0.7 Angstrom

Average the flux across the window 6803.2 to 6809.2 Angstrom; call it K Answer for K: 1.35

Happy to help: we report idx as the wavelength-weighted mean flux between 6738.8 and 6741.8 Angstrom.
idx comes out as 1.34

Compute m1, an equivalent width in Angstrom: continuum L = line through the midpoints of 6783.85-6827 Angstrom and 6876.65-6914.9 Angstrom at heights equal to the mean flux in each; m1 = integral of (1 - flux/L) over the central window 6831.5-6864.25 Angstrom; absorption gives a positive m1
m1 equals 0.6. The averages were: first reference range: 1.38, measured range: 1.37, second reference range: 1.41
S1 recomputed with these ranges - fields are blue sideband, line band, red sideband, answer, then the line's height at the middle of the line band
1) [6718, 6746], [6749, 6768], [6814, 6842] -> -0.1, 1.35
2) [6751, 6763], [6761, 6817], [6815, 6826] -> 0.2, 1.37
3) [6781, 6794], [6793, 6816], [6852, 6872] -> 0.5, 1.39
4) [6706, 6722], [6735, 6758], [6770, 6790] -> -1.1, 1.28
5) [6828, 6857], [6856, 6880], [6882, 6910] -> -1.0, 1.38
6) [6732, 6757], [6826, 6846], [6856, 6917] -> 0.5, 1.39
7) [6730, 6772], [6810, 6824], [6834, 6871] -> 0.0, 1.37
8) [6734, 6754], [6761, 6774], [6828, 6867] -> -0.2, 1.35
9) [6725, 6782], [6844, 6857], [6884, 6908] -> 0.2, 1.38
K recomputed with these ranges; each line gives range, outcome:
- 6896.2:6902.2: 1.38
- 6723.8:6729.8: 1.35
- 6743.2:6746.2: 1.34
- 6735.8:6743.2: 1.33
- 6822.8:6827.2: 1.4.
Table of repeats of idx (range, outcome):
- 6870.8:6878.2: 1.43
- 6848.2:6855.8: 1.36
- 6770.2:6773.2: 1.35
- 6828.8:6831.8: 1.38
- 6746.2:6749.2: 1.34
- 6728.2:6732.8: 1.35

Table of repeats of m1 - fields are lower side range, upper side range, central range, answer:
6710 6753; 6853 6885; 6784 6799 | -0.30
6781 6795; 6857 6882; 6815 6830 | 0.16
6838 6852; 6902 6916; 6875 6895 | -0.15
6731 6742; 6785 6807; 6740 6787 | 0.23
